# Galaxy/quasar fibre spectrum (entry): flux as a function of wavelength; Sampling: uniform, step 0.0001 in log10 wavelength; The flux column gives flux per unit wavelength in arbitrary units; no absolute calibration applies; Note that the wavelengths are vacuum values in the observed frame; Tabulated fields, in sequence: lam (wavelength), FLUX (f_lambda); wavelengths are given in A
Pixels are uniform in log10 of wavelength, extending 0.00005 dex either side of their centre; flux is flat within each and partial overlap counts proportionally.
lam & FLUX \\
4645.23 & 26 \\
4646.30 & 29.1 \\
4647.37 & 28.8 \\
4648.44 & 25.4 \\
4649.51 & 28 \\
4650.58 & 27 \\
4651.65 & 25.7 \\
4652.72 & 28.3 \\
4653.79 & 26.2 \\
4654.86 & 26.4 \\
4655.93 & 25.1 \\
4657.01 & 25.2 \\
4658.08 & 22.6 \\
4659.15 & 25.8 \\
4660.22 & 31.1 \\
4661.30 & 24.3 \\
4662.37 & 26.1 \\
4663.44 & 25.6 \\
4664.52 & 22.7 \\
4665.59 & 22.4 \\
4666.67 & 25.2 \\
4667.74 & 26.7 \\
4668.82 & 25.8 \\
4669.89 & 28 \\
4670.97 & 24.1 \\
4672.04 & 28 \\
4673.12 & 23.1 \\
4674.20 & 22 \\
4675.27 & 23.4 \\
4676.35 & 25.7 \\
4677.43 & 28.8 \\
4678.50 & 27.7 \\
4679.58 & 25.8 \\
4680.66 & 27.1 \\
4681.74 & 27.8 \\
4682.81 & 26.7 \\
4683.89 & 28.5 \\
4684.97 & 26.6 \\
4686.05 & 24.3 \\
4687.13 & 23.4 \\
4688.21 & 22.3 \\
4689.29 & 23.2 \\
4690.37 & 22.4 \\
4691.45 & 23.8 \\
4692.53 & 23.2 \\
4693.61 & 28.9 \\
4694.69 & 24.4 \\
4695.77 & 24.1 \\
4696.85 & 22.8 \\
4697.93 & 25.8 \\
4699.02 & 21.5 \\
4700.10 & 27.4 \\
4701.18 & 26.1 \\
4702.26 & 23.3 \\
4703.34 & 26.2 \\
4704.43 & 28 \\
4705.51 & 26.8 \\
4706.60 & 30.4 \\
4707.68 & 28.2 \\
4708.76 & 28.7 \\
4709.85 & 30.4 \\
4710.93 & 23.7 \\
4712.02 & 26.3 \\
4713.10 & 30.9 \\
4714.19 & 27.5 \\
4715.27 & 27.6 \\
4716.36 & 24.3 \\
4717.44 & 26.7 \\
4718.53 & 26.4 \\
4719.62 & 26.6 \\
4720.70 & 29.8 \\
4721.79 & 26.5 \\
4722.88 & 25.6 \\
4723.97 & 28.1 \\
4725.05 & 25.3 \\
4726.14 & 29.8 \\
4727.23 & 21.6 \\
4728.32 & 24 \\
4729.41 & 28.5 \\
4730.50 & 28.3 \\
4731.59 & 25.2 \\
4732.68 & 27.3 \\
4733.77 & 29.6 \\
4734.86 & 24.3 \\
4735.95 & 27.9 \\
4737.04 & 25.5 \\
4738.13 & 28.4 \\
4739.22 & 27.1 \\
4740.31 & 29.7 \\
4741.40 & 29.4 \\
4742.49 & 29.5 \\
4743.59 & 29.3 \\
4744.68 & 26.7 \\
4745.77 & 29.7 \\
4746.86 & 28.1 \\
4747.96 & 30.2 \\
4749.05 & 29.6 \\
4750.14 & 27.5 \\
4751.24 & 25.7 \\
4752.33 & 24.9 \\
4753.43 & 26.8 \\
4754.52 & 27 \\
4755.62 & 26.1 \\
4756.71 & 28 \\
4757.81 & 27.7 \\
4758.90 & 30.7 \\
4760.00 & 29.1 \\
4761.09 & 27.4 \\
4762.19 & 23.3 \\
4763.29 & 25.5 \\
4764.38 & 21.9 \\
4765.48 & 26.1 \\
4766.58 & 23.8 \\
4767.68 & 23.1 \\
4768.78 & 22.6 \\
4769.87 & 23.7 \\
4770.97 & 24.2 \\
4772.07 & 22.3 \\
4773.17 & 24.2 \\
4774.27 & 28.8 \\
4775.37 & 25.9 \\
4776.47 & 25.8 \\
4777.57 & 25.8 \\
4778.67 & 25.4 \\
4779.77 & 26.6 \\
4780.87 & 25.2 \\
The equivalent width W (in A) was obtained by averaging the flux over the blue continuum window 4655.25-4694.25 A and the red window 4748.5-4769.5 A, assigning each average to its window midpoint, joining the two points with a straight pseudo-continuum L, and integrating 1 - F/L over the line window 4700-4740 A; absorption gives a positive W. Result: -1.9 A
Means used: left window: 25.4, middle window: 27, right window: 26.1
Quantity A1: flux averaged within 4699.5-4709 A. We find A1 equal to 27.2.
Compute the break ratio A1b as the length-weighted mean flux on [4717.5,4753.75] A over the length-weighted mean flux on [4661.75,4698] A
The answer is 1.09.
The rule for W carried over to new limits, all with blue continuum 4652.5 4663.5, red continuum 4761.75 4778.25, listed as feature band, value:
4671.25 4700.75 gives 0.6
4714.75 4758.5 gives -4.1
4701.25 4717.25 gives -1.2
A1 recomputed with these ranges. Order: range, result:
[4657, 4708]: 25.5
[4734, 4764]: 27.6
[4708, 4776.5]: 26.8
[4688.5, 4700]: 24.1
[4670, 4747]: 26.4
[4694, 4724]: 26.6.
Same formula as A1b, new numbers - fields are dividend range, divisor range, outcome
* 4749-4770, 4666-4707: 1.02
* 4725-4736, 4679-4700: 1.06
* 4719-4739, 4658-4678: 1.05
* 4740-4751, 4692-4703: 1.16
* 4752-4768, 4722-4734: 0.98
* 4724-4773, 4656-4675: 1.06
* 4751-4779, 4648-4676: 1.00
